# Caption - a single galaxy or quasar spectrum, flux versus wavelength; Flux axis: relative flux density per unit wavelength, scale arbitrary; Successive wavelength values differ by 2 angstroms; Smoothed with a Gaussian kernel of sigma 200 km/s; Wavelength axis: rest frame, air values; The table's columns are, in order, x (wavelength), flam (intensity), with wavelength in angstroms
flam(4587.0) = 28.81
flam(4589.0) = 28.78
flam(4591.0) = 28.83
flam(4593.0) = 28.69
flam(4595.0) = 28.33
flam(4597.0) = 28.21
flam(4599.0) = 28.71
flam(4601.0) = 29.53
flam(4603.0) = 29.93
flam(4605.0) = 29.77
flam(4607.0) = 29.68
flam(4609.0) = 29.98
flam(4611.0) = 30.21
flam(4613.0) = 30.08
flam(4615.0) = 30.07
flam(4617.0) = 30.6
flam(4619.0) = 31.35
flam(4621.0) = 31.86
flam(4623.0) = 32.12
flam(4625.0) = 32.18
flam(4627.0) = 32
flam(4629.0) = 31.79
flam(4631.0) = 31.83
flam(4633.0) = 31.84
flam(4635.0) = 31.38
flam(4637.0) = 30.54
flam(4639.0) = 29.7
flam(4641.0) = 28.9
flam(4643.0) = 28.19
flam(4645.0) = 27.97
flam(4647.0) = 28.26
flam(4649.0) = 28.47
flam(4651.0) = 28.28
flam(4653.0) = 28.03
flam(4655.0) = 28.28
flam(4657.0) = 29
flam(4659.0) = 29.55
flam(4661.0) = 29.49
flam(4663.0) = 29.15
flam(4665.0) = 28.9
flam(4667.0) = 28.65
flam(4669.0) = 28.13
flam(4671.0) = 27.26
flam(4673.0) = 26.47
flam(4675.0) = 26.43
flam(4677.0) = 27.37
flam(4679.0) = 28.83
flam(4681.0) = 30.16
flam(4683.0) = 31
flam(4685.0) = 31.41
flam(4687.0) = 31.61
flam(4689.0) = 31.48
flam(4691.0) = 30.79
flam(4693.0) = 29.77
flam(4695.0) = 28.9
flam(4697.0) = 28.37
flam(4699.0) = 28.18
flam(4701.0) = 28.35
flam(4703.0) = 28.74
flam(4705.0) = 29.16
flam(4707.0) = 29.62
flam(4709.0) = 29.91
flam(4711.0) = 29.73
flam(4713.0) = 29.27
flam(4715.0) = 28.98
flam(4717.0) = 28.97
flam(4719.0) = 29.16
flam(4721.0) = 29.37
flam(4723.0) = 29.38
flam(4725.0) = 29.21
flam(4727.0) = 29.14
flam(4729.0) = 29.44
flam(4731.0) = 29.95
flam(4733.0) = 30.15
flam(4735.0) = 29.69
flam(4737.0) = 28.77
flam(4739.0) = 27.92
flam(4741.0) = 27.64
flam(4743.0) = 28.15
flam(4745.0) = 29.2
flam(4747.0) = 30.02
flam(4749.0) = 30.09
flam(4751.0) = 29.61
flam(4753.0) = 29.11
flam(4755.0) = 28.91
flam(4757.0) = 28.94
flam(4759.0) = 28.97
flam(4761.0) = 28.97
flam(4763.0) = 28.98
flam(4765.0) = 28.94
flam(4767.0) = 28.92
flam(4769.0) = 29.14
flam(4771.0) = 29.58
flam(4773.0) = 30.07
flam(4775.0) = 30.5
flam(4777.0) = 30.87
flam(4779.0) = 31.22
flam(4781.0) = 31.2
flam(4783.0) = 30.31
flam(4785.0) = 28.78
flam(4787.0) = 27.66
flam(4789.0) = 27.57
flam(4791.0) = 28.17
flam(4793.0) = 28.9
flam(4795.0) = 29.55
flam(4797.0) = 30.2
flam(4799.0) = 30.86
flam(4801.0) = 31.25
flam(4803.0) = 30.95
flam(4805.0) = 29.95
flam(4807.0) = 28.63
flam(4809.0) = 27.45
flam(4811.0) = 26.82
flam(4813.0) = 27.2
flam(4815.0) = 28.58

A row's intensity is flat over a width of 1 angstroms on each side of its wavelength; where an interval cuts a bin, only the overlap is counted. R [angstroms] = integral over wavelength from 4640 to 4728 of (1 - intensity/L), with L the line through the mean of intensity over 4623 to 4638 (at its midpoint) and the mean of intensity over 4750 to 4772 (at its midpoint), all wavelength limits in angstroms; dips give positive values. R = 4.6 angstroms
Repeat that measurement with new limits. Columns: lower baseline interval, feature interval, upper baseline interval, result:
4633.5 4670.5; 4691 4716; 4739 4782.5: 0.0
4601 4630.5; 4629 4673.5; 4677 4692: 2.3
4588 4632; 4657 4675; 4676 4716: 0.9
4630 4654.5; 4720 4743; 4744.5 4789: 0.3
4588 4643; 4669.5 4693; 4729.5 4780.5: 0.4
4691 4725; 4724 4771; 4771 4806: 0.6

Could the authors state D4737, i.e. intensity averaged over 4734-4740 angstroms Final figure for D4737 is 28.8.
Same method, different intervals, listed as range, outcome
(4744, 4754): 29.6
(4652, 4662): 28.9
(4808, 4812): 27.1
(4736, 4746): 28.3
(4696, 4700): 28.3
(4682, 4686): 31.2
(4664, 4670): 28.6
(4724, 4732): 29.4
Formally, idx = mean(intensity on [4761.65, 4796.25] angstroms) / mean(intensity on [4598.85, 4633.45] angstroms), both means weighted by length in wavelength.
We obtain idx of 0.96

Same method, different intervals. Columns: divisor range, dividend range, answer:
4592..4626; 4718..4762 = 0.97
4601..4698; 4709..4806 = 0.99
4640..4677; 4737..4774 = 1.03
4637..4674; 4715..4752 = 1.02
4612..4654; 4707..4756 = 0.97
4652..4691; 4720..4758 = 1.00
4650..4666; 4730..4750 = 1.01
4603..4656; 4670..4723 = 0.97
